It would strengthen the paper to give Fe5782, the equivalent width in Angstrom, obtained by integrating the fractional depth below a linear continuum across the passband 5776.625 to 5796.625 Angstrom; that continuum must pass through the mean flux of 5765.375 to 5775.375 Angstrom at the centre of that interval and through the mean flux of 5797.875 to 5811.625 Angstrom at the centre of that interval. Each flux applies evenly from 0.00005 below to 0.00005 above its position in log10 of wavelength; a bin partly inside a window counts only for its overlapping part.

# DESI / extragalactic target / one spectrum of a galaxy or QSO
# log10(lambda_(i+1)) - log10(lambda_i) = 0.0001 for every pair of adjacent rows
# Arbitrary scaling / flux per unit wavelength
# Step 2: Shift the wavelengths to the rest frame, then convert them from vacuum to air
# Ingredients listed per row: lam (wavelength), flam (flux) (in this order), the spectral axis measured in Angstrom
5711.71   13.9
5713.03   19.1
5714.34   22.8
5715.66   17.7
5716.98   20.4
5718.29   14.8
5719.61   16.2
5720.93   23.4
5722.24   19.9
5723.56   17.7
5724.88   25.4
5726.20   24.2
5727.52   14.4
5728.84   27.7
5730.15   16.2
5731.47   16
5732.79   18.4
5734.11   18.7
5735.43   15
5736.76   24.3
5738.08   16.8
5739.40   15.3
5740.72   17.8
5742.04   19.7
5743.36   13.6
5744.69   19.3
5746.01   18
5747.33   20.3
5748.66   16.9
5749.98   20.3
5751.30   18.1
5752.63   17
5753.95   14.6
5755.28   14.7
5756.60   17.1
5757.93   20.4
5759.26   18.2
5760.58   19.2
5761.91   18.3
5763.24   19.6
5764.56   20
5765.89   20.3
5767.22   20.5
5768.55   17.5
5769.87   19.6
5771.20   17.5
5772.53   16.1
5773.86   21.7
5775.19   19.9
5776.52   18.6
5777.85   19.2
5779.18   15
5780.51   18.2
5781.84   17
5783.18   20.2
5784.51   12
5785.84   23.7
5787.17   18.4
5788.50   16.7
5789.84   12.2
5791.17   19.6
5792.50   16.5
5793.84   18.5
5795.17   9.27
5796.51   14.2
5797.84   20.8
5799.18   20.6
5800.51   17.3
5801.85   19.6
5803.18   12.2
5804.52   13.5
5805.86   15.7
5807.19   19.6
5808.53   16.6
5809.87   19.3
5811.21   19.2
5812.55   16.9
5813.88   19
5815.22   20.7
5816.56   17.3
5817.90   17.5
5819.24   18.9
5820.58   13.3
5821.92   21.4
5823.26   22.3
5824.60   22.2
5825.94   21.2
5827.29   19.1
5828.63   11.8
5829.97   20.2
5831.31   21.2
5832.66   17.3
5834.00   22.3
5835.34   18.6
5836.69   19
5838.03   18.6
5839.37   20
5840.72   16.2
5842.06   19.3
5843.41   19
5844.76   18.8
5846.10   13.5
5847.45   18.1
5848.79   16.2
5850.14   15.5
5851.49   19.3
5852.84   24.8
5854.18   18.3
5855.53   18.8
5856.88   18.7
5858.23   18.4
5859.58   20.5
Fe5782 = 1.6 Angstrom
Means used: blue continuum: 19.1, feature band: 16.8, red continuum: 17.5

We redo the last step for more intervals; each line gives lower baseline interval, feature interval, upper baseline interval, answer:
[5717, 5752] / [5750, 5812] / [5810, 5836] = 3.9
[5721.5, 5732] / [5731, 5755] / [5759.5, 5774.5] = 2.5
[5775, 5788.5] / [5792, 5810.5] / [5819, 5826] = 2.2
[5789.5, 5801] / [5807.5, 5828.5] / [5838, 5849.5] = -2.0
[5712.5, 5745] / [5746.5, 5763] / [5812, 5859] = 0.8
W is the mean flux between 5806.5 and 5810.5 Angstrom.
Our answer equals 18.5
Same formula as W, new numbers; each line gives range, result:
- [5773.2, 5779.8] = 18.9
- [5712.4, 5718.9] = 19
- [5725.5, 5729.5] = 22.1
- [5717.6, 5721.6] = 18.2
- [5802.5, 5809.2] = 15.5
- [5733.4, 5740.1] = 18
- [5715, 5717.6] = 19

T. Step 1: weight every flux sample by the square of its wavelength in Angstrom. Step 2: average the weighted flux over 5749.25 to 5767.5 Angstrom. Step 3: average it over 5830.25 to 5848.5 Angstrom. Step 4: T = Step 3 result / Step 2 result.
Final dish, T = 1.0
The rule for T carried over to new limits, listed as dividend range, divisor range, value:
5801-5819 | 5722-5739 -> 0.92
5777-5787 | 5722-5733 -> 0.91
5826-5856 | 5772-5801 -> 1.08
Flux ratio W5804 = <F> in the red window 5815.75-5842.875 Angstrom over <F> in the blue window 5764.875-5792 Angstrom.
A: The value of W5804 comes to 1.0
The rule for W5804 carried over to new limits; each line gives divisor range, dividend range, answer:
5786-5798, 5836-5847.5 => 1.10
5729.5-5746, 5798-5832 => 1.04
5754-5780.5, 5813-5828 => 1.04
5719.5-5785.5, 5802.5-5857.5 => 0.99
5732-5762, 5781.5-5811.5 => 0.95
